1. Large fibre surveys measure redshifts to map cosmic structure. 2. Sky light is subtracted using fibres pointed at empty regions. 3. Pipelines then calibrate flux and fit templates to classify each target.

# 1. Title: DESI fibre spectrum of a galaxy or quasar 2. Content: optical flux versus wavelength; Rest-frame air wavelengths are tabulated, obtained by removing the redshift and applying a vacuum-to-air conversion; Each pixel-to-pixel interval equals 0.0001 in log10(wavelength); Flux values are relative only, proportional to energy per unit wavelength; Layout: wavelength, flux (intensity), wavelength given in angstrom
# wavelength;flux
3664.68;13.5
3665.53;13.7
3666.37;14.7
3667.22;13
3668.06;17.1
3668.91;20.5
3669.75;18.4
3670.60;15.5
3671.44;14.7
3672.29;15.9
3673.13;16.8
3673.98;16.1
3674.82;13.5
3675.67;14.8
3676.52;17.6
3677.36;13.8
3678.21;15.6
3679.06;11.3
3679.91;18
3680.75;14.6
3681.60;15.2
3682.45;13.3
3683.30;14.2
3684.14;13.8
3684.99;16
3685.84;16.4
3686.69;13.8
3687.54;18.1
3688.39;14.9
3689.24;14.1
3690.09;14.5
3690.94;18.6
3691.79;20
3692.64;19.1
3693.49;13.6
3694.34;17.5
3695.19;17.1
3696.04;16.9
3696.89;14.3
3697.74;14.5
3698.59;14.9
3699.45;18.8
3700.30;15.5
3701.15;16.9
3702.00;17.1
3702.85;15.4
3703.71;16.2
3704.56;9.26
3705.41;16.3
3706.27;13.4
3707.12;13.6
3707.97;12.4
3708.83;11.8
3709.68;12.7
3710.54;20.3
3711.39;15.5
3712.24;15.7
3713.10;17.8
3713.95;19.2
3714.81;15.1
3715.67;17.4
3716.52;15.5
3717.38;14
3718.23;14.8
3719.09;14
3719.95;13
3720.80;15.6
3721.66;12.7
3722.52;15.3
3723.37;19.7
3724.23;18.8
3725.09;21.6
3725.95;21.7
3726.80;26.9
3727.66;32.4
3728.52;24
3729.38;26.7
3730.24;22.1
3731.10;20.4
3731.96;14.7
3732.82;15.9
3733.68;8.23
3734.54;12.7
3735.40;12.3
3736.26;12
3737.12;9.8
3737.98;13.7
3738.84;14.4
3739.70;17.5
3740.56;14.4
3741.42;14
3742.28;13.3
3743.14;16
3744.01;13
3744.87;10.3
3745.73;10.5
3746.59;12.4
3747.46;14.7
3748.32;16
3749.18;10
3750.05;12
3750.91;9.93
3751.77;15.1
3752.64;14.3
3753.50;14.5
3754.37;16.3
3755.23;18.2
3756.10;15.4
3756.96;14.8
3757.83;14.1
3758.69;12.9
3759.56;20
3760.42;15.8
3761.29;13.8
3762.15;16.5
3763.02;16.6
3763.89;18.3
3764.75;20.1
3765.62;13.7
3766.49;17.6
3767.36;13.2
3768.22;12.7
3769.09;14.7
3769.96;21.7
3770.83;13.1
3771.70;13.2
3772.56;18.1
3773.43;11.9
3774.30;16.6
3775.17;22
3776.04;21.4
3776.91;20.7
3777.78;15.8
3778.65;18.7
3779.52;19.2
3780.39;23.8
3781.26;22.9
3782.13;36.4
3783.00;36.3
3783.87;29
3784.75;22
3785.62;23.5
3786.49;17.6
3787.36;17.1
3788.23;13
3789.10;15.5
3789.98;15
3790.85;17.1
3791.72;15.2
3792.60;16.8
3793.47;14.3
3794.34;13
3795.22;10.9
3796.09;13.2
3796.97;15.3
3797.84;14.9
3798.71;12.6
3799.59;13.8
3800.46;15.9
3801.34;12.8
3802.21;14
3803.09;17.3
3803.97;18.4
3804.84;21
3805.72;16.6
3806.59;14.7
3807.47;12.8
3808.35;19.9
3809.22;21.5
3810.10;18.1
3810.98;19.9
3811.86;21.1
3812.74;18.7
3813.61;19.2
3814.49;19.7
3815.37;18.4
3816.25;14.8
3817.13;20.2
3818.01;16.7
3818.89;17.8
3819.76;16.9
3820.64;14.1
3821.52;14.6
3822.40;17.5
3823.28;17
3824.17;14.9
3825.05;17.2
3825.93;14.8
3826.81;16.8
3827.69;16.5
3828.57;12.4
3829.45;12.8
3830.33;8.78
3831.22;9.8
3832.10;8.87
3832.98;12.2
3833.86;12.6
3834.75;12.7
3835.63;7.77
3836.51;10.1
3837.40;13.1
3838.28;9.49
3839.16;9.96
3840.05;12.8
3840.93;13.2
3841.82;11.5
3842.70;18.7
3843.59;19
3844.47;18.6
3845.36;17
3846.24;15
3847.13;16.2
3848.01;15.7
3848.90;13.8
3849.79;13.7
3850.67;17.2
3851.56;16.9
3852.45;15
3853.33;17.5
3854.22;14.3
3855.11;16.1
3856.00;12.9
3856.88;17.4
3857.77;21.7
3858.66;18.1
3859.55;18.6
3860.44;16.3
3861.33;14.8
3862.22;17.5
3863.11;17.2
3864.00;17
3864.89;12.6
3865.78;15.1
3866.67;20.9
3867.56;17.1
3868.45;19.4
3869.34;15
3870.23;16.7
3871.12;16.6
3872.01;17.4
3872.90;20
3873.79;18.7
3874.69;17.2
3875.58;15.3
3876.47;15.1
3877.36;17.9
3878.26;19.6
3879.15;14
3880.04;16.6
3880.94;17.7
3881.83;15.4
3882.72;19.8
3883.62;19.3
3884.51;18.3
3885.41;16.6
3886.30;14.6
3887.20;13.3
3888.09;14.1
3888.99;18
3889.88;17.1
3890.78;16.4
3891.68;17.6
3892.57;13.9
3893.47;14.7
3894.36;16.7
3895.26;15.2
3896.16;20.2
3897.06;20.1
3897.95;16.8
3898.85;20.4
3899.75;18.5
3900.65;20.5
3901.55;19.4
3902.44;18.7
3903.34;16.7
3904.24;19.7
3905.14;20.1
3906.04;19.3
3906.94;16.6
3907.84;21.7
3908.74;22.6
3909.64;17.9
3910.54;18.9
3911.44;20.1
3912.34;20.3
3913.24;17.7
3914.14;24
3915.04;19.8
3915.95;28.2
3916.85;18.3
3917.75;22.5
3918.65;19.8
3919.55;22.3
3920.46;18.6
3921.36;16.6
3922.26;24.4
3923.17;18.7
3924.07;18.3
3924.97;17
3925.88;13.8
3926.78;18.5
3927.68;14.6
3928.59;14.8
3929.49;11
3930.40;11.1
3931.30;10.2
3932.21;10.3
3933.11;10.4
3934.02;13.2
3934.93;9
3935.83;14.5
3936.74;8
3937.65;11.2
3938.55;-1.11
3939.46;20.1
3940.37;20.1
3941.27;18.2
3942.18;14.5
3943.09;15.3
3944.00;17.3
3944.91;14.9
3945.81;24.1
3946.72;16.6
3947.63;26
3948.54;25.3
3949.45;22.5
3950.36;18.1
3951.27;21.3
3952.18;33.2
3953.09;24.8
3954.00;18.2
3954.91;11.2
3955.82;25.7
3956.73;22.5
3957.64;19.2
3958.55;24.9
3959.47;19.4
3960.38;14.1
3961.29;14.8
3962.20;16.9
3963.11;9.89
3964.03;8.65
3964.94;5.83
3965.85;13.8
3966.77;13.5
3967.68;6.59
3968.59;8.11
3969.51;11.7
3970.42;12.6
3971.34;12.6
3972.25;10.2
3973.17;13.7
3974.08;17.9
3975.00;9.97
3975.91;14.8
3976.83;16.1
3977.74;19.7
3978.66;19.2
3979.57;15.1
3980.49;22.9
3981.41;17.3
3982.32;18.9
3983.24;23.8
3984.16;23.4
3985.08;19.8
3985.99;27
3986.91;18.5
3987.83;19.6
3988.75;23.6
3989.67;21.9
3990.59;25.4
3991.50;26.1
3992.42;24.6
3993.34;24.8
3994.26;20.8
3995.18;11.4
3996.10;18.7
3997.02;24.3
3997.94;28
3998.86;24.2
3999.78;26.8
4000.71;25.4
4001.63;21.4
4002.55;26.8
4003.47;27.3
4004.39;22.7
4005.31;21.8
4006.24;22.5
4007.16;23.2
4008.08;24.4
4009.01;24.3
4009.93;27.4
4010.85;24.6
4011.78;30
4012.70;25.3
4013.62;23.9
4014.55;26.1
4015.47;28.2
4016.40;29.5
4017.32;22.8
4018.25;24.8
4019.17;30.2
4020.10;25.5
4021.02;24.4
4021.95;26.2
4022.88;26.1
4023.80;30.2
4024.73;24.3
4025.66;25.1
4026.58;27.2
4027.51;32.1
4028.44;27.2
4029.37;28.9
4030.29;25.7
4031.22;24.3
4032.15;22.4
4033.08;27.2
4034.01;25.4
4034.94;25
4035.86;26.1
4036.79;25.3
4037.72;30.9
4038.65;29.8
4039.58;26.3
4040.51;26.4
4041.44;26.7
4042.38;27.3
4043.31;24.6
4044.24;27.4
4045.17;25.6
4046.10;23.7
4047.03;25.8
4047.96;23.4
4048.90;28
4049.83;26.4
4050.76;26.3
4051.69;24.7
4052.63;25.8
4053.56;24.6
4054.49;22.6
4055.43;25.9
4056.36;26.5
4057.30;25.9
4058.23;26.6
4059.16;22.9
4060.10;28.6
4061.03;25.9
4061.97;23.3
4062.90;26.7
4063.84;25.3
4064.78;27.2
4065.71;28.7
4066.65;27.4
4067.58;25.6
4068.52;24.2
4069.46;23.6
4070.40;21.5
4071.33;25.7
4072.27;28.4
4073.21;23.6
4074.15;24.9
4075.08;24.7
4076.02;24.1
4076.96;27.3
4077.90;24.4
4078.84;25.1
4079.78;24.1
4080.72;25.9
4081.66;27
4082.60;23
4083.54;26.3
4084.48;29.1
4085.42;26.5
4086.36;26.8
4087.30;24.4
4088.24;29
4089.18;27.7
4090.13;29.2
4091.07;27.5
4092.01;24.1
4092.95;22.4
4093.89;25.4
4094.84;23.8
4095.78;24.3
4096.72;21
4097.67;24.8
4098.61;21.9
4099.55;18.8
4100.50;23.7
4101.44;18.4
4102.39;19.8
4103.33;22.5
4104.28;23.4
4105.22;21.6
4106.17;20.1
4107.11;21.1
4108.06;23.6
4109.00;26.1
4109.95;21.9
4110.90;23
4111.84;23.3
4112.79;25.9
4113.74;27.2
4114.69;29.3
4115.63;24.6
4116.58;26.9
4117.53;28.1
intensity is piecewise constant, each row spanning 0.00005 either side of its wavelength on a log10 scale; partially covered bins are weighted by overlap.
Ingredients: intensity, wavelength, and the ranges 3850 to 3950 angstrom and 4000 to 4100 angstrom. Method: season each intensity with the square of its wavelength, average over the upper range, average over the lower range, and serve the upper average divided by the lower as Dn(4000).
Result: 1.61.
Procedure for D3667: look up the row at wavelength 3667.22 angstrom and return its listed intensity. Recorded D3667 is 13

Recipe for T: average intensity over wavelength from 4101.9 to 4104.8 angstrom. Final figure 21.9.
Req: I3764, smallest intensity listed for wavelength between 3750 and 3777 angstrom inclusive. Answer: 9.93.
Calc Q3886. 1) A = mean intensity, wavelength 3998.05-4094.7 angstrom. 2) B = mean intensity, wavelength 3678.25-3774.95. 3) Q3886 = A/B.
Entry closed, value 1.6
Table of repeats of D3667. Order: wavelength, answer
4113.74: 27.2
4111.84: 23.3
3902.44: 18.7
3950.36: 18.1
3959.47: 19.4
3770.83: 13.1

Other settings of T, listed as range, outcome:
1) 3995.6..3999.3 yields 23.7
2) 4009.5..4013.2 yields 26.8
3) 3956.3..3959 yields 22.2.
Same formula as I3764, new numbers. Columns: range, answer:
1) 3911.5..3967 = -1.11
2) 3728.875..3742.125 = 8.23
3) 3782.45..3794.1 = 13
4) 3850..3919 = 12.6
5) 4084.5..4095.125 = 22.4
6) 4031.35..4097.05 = 21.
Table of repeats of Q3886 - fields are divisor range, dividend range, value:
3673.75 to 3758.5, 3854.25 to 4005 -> 1.15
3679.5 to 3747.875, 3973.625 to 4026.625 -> 1.46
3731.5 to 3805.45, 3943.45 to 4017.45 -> 1.26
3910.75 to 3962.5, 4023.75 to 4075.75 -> 1.46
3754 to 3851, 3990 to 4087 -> 1.56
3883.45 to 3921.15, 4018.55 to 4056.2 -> 1.41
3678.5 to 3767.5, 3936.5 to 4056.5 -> 1.39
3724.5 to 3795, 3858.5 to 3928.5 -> 1.05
